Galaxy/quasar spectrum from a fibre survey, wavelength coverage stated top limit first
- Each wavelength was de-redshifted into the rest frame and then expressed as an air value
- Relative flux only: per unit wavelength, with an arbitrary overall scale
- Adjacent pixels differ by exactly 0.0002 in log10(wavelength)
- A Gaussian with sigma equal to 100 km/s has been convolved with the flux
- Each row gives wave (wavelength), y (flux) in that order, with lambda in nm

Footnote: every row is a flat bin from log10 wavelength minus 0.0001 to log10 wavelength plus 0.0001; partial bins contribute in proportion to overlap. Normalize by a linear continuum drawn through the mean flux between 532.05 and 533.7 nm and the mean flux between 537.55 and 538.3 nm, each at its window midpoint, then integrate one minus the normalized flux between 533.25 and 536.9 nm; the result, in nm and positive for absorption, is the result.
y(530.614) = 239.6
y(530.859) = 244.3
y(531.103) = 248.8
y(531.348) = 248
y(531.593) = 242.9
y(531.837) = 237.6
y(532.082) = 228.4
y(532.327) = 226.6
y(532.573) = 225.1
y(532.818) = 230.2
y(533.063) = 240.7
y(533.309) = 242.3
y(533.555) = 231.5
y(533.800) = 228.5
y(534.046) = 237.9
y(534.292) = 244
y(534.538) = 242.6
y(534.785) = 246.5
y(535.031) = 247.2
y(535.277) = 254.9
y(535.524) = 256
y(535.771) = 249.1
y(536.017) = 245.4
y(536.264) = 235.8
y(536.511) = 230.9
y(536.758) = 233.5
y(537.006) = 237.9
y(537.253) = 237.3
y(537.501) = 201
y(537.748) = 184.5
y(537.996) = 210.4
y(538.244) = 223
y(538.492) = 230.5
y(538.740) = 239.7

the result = -0.364 nm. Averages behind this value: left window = 232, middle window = 242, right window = 204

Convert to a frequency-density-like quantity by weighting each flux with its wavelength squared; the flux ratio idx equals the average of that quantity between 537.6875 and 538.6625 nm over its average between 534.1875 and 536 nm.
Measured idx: 0.88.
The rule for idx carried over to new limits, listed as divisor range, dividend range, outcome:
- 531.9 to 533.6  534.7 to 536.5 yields 1.07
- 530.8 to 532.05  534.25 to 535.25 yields 1.02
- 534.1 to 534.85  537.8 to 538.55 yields 0.90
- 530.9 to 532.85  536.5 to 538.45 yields 0.95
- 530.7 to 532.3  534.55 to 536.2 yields 1.05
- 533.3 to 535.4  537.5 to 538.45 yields 0.87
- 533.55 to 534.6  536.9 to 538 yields 0.91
